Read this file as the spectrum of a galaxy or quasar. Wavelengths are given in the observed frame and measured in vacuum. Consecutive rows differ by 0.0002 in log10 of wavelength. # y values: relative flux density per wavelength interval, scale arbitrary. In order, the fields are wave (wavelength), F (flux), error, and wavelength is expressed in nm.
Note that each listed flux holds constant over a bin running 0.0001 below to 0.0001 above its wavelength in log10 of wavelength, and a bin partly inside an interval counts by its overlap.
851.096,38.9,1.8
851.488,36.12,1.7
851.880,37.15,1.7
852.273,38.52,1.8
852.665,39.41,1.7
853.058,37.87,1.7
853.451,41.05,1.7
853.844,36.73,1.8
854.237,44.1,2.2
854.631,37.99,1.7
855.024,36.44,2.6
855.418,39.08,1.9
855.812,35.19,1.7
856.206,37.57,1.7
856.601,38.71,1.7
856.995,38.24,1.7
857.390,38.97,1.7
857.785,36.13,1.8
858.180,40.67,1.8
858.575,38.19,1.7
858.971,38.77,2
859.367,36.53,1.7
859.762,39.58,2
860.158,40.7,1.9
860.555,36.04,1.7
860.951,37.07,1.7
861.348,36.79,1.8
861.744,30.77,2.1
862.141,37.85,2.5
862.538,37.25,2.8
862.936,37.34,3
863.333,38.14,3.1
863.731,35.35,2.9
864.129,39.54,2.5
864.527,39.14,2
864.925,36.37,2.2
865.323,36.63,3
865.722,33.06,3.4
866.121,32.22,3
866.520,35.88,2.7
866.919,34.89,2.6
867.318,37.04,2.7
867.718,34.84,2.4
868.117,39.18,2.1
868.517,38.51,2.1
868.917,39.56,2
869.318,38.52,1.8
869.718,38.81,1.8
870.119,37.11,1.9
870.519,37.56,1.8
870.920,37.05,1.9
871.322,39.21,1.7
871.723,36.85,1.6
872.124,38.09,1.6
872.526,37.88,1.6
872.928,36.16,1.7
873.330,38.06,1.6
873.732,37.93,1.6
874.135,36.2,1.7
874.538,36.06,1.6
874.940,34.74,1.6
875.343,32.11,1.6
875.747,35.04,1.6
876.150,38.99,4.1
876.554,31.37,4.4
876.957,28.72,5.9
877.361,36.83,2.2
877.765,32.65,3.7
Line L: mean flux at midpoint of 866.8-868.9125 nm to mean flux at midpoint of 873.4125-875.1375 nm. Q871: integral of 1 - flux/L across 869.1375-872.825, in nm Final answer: -0.10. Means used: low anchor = 37.2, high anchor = 36.4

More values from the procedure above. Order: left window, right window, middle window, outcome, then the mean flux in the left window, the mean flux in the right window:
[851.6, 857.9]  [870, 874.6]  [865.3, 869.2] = 0.149 nm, 38.3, 37.4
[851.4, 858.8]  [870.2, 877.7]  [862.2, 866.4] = 0.076 nm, 38.4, 36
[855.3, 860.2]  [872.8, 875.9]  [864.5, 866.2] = 0.082 nm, 38.2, 35.8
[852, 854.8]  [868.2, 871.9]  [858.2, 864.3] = 0.215 nm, 39.3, 38.2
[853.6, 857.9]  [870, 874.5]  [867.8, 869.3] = -0.044 nm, 38.2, 37.4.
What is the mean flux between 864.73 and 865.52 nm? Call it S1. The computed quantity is 36.5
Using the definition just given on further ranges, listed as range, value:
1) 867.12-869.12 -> 37.8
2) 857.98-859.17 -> 39.2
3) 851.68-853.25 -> 38.2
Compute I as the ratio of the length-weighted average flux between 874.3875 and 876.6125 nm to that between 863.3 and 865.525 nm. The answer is 0.93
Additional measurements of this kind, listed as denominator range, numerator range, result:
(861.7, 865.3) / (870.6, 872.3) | 1.02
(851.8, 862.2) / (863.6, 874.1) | 0.98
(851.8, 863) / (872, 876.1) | 0.96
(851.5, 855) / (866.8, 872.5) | 0.97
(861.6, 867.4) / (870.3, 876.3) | 1.02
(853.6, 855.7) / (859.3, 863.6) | 0.96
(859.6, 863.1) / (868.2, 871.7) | 1.03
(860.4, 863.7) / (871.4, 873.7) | 1.03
